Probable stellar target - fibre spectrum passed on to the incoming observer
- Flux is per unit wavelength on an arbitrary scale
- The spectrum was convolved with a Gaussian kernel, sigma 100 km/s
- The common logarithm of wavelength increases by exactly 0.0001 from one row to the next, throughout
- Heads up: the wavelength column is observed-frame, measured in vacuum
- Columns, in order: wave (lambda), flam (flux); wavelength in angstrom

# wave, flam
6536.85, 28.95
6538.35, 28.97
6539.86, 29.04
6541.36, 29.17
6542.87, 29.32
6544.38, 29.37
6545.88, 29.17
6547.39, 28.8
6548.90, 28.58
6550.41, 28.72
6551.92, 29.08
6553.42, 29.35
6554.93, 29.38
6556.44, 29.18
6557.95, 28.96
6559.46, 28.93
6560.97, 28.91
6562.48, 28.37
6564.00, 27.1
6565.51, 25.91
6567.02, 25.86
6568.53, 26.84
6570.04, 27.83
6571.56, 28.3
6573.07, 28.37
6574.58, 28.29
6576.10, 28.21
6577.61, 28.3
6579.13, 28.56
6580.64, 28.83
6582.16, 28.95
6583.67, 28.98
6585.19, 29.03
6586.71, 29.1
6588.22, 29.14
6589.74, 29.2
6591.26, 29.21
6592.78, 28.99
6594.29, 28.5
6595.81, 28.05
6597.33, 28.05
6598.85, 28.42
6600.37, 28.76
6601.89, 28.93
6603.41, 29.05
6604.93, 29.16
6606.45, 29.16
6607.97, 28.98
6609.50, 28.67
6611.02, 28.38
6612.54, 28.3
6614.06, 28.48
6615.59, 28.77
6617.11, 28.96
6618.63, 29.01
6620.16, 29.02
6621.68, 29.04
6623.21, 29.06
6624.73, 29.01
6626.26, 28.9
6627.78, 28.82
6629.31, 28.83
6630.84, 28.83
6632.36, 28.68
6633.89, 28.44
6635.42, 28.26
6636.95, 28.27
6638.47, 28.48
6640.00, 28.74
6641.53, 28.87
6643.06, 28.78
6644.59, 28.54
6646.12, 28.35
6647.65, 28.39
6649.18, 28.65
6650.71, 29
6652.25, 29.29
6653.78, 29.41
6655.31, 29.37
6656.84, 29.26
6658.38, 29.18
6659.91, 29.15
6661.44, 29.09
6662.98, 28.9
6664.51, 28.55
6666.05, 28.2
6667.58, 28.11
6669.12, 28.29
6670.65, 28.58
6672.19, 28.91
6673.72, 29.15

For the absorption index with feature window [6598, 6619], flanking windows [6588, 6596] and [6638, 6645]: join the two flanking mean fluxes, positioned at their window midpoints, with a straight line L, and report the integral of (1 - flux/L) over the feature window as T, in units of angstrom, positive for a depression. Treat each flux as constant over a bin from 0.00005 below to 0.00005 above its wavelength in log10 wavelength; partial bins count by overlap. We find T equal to 0.0 angstrom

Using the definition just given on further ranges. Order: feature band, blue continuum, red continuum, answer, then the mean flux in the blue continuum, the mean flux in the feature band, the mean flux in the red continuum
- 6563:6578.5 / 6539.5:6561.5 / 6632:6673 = 0.79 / 29.1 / 27.5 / 28.7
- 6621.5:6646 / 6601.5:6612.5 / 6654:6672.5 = 0.12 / 28.9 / 28.7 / 28.8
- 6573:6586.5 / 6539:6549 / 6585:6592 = 0.22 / 29.1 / 28.6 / 29.1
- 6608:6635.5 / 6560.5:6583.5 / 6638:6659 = -0.22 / 27.9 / 28.8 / 28.9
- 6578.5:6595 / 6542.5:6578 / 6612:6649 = -0.27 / 28.4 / 29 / 28.7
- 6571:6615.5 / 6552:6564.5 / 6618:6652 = 0.12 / 28.8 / 28.7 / 28.7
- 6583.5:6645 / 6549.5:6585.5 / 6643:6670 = -0.42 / 28.3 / 28.8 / 28.8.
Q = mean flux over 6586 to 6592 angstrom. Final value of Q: 29.2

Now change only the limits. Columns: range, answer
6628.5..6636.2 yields 28.6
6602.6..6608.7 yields 29.1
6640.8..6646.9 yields 28.6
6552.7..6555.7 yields 29.4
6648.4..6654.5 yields 29.1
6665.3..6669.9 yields 28.2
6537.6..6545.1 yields 29.2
